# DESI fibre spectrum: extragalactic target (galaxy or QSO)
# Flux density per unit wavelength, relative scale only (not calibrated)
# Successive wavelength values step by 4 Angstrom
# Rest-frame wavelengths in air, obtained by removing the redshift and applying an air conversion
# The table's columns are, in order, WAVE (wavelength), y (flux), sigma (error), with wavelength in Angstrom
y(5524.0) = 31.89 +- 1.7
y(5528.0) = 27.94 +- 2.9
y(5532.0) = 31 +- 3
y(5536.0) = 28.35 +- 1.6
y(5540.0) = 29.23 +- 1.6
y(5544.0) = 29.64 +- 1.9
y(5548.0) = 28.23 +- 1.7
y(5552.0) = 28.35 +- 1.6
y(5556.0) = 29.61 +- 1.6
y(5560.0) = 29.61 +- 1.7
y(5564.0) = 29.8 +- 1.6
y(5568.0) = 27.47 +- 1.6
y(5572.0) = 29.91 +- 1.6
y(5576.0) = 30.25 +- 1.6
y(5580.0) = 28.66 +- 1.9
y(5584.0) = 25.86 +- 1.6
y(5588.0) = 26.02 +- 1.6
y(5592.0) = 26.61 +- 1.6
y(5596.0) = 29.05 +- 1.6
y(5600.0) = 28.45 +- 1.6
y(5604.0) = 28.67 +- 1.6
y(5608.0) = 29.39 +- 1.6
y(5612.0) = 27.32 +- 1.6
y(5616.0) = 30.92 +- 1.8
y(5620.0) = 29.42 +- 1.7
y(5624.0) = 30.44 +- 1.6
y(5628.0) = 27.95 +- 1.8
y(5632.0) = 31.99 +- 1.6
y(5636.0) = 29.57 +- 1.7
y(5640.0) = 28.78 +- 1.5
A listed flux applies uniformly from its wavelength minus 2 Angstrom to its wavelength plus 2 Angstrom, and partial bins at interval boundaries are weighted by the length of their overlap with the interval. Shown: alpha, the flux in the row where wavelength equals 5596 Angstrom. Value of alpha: 29.05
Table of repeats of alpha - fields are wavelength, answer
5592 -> 26.61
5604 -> 28.67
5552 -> 28.35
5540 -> 29.23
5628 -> 27.95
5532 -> 31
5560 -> 29.61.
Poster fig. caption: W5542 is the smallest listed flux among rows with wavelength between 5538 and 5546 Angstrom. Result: 29.23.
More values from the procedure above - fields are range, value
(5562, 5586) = 25.86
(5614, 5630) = 27.95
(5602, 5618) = 27.32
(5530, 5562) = 28.23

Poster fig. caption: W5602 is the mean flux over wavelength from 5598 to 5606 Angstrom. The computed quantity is 28.6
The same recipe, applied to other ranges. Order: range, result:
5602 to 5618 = 29.1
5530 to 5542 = 29.5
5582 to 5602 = 27.2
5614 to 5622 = 30.2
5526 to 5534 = 29.5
